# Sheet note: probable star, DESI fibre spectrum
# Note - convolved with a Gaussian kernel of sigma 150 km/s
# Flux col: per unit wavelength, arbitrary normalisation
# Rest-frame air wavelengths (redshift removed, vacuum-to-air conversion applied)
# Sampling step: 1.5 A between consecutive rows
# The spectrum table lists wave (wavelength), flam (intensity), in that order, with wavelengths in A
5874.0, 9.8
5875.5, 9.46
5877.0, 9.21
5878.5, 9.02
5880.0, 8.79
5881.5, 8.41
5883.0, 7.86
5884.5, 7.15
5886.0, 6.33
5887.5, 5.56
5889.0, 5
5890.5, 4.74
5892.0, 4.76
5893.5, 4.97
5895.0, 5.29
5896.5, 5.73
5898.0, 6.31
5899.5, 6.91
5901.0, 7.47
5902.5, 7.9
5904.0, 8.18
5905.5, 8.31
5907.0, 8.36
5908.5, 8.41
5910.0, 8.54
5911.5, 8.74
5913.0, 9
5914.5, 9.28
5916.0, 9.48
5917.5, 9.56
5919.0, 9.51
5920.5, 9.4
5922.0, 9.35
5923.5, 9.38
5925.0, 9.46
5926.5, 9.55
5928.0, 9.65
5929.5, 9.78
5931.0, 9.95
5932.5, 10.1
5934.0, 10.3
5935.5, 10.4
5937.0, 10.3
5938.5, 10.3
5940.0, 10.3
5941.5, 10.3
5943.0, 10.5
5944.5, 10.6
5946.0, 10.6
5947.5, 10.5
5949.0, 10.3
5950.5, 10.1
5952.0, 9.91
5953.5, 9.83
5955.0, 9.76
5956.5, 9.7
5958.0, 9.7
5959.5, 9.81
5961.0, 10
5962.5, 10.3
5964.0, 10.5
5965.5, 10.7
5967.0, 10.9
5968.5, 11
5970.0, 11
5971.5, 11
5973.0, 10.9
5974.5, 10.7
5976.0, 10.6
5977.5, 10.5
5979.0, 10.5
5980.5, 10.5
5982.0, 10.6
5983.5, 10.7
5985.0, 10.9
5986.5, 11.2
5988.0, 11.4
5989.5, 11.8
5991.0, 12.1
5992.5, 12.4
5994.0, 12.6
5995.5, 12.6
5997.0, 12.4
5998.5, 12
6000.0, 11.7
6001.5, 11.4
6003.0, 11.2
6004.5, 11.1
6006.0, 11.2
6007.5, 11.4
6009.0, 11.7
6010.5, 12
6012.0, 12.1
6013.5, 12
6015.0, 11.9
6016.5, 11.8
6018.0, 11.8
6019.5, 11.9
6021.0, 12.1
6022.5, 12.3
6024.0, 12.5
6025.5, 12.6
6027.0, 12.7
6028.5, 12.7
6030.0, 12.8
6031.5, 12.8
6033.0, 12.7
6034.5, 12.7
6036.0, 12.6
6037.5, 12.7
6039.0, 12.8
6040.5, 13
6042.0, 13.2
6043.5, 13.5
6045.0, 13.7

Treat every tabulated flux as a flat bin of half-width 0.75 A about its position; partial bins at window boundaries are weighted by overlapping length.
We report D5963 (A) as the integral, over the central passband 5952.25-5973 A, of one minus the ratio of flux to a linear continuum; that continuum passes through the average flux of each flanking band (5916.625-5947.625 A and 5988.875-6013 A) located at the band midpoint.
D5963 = 0.9 A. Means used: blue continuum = 9.98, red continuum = 11.9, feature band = 10.3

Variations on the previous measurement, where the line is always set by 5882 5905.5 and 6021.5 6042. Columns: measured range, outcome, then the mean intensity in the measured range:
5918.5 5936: -4.05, 9.73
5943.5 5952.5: -1.53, 10.4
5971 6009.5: -2.02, 11.4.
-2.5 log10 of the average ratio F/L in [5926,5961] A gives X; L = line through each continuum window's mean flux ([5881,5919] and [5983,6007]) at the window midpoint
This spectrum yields -0.09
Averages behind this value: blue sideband 7.33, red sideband 11.7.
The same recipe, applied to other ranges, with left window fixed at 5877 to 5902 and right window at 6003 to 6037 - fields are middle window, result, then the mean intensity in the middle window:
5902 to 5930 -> -0.170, 9.05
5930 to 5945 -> -0.189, 10.3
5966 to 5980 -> -0.066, 10.8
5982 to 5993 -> -0.064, 11.4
